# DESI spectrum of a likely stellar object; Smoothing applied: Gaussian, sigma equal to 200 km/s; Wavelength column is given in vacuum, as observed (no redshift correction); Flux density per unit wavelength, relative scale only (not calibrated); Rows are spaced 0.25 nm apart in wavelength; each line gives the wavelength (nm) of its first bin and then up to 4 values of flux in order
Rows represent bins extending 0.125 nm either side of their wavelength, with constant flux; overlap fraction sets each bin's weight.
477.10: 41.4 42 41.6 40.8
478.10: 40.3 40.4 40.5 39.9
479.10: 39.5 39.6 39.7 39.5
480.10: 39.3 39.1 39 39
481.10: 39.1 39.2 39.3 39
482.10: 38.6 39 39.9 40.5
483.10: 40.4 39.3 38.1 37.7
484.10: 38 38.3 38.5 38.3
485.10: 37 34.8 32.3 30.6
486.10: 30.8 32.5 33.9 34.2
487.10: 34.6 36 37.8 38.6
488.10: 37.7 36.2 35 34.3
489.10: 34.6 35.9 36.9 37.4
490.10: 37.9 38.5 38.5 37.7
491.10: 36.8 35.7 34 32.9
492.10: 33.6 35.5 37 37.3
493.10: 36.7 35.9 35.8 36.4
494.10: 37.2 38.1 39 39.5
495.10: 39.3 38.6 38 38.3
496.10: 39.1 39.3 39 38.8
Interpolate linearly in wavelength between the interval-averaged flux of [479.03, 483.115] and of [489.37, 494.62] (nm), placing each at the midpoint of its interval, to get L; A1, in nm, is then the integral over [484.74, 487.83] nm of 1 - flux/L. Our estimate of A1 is 0.28 nm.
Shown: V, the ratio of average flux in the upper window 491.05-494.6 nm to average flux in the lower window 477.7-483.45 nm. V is 0.91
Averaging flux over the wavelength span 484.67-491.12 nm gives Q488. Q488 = 35.7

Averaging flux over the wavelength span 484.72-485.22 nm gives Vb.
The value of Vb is 37.7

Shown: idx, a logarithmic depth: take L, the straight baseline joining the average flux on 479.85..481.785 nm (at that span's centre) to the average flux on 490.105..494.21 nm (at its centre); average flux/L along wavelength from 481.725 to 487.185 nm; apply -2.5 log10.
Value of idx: 0.05 mag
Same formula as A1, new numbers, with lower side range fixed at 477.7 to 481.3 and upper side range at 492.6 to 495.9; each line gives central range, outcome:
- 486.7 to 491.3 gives 0.22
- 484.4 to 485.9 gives 0.13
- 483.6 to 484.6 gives 0.03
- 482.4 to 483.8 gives -0.01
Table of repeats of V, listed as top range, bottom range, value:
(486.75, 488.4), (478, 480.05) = 0.91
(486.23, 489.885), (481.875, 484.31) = 0.91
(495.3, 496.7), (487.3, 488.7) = 1.05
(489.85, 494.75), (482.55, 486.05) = 0.98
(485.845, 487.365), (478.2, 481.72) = 0.84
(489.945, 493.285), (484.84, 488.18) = 1.04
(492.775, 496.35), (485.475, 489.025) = 1.09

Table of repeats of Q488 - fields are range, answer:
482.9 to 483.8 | 39.2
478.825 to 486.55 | 37.9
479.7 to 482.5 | 39.1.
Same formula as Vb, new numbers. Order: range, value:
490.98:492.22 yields 34.6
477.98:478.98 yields 40.3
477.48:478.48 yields 40.8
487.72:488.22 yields 38.2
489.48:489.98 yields 37.2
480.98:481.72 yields 39.2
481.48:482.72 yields 39.2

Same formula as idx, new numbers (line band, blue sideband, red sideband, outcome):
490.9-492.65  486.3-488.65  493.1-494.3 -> 0.04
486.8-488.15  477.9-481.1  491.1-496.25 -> 0.05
